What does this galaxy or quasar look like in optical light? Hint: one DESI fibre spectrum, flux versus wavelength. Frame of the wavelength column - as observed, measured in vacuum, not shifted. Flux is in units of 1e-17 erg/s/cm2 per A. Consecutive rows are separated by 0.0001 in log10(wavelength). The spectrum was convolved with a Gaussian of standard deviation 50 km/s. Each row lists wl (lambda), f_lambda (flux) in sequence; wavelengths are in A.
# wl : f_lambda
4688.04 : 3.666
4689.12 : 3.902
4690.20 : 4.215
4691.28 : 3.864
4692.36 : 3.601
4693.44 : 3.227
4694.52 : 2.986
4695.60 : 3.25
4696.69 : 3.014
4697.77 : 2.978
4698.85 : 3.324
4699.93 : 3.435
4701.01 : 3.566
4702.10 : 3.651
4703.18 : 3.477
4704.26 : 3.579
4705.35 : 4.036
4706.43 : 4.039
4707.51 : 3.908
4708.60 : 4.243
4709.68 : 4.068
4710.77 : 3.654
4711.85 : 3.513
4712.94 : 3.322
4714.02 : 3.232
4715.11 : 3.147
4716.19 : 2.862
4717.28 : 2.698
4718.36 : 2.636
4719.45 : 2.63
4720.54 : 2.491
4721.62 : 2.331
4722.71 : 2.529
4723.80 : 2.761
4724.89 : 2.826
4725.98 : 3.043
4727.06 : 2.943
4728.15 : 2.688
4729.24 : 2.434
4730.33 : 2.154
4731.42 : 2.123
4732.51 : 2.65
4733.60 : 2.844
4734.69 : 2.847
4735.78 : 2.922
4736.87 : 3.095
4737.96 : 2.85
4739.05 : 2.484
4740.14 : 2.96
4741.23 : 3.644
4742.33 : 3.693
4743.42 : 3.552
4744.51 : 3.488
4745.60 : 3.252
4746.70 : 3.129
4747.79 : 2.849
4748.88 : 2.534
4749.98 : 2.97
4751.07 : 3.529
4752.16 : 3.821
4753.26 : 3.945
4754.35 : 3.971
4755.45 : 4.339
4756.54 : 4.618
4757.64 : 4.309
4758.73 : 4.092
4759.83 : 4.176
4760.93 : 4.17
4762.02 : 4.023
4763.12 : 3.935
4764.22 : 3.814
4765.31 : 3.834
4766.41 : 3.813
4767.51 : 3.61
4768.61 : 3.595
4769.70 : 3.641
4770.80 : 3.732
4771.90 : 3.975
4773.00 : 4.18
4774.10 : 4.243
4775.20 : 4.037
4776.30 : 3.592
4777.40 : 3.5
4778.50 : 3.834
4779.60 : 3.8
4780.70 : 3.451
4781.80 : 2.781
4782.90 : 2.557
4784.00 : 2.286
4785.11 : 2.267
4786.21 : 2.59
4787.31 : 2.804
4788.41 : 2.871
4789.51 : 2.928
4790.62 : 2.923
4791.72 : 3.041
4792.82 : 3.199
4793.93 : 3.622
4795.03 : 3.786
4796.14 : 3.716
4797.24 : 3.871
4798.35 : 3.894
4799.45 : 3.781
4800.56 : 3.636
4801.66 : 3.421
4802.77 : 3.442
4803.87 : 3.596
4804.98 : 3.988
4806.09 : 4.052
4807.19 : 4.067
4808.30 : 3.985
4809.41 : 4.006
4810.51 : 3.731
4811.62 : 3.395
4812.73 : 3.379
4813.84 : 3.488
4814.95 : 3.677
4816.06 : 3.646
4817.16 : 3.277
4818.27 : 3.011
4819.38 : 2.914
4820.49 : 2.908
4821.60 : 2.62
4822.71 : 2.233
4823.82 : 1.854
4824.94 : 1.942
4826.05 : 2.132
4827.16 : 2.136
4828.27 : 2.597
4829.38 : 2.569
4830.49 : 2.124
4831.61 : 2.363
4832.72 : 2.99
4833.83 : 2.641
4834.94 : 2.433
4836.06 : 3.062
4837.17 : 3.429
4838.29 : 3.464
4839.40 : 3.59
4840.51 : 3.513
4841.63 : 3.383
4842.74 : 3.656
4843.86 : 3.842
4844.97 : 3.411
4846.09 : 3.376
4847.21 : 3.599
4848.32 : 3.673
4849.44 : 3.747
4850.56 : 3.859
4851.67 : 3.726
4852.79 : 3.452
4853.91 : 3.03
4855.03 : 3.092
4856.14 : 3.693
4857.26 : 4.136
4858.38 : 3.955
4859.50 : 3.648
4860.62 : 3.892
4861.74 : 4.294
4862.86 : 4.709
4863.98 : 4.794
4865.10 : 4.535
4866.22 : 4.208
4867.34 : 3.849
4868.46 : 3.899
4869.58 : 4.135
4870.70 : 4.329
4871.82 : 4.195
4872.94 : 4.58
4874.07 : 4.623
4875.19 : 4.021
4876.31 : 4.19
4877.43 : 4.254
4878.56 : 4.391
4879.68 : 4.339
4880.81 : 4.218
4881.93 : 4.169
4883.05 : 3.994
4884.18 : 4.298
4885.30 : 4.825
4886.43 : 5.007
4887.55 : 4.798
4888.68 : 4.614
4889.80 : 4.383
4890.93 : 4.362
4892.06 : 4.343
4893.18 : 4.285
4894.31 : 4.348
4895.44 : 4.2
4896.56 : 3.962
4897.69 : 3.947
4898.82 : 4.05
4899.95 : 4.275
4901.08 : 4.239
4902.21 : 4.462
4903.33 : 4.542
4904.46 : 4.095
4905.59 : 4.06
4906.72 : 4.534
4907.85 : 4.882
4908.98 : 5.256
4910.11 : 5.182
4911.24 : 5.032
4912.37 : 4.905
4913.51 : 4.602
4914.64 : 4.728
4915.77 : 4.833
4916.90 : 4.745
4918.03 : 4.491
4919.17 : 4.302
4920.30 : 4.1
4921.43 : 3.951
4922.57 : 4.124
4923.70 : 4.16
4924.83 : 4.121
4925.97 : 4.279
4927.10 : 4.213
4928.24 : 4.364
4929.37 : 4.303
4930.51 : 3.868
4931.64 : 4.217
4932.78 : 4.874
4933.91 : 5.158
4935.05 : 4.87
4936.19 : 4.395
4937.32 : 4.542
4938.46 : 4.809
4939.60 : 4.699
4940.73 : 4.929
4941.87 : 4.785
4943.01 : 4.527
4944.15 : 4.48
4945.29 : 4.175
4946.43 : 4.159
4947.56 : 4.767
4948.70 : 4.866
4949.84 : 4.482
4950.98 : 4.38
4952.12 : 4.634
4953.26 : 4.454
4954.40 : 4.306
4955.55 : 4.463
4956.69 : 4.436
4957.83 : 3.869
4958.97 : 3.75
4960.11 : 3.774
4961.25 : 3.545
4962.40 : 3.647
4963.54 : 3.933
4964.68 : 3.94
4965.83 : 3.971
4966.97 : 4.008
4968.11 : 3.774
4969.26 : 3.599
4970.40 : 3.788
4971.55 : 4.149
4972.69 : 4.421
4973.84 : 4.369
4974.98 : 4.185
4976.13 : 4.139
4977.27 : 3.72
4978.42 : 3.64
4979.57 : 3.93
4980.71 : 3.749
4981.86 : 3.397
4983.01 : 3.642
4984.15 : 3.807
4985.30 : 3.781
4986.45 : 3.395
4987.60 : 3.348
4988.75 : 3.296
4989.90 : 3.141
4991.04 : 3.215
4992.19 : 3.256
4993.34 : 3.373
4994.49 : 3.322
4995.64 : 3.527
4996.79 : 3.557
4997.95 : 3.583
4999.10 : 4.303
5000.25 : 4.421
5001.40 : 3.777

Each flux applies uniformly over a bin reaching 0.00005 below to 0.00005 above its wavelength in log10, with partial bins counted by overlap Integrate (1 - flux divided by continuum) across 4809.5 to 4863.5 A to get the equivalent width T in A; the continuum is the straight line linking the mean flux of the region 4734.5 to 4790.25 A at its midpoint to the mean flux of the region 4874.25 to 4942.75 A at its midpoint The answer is 9.9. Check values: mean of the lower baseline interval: 3.47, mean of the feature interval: 3.25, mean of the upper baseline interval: 4.45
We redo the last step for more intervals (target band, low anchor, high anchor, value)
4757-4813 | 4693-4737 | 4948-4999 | -4.9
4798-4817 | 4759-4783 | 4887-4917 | 1.3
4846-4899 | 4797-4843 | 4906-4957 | -4.3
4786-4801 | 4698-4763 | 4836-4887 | 1.1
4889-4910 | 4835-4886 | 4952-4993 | -2.6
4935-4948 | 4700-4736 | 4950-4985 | -2.3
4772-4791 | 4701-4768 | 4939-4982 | 1.4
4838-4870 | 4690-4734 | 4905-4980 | 0.7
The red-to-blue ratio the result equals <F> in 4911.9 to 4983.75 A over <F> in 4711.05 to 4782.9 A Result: 1.28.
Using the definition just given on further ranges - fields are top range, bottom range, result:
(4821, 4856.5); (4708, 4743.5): 1.03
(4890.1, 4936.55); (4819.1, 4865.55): 1.36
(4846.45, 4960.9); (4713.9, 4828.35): 1.32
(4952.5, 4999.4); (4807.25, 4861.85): 1.17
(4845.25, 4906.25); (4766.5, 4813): 1.18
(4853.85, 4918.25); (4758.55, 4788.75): 1.23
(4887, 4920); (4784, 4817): 1.30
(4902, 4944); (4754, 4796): 1.27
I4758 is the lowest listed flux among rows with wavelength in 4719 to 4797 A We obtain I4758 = 2.123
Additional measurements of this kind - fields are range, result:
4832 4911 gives 2.433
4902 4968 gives 3.545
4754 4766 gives 3.814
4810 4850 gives 1.854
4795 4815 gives 3.379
